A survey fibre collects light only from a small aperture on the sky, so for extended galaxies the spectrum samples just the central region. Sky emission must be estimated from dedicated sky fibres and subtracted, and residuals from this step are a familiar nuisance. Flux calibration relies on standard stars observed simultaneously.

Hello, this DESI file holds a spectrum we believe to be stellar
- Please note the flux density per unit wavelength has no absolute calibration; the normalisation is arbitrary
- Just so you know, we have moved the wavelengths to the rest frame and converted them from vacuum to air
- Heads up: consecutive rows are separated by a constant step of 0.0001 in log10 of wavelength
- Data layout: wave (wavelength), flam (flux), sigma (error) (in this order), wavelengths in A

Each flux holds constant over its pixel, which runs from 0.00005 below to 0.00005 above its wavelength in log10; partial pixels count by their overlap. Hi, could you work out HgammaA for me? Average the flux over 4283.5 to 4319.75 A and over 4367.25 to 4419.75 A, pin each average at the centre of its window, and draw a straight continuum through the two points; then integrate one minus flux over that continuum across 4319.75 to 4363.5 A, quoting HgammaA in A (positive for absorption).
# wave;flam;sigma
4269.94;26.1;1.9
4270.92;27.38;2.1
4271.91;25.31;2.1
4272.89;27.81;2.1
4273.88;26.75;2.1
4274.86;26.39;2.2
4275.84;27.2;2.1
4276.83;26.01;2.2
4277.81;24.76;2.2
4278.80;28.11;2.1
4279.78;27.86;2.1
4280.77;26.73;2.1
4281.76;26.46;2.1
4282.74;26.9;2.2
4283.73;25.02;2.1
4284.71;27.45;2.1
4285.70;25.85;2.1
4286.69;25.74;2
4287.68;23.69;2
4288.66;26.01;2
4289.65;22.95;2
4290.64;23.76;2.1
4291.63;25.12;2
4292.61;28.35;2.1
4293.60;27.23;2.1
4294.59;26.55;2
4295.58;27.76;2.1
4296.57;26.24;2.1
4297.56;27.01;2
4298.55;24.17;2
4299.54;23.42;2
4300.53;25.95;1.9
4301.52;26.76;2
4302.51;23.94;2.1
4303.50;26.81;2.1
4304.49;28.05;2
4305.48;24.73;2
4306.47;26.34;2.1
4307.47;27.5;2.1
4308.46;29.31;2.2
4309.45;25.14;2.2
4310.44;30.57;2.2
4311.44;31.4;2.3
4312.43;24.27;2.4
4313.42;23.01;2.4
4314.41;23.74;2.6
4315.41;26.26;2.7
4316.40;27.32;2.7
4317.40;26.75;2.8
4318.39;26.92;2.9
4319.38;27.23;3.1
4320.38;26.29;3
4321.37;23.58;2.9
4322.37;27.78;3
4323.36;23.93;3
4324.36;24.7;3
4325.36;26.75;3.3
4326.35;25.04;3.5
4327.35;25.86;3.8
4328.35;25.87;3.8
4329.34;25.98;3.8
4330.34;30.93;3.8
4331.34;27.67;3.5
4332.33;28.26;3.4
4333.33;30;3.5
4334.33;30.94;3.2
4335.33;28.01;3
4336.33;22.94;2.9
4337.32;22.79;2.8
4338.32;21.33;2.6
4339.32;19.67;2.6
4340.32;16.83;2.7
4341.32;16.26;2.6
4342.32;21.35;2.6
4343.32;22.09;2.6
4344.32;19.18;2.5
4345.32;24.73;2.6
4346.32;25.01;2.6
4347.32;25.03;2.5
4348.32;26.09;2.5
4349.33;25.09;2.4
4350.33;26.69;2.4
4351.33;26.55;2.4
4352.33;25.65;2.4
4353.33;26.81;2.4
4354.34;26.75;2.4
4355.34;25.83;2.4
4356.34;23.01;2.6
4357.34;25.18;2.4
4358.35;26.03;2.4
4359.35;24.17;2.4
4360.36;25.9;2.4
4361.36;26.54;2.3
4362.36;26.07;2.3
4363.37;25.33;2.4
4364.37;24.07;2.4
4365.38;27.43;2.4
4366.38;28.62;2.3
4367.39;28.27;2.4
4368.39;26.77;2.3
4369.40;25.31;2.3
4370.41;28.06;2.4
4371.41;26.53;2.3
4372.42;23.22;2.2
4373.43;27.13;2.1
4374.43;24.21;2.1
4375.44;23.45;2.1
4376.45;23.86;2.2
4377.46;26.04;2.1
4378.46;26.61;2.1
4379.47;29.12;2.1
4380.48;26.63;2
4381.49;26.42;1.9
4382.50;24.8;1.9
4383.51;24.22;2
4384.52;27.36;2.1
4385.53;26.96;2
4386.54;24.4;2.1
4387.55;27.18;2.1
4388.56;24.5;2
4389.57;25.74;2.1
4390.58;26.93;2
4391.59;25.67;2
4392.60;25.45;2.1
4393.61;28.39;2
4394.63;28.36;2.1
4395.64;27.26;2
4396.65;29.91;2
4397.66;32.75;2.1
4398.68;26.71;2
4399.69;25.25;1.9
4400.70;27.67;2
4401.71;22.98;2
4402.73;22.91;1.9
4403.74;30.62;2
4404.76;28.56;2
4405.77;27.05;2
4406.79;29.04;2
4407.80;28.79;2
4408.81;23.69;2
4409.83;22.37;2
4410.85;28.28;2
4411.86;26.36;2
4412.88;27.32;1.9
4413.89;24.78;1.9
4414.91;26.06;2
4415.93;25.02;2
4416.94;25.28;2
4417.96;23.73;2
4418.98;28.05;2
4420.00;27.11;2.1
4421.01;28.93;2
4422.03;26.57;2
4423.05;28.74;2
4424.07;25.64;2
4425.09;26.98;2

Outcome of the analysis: 2.08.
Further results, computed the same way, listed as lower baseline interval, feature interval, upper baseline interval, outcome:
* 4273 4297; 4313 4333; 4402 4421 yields 0.0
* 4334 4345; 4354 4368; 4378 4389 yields -1.1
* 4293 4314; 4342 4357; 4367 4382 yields 0.9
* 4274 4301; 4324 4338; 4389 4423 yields -0.3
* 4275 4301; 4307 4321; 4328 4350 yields -0.9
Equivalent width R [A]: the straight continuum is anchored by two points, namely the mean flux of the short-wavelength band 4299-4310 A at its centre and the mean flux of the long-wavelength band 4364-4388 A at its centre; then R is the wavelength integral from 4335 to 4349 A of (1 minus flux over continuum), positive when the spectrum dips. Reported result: 2.1 A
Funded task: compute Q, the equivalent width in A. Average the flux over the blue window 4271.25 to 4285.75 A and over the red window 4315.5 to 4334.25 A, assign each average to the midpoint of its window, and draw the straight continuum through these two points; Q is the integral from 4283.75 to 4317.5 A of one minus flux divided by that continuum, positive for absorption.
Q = 0.7 A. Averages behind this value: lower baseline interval 26.6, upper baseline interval 26.8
